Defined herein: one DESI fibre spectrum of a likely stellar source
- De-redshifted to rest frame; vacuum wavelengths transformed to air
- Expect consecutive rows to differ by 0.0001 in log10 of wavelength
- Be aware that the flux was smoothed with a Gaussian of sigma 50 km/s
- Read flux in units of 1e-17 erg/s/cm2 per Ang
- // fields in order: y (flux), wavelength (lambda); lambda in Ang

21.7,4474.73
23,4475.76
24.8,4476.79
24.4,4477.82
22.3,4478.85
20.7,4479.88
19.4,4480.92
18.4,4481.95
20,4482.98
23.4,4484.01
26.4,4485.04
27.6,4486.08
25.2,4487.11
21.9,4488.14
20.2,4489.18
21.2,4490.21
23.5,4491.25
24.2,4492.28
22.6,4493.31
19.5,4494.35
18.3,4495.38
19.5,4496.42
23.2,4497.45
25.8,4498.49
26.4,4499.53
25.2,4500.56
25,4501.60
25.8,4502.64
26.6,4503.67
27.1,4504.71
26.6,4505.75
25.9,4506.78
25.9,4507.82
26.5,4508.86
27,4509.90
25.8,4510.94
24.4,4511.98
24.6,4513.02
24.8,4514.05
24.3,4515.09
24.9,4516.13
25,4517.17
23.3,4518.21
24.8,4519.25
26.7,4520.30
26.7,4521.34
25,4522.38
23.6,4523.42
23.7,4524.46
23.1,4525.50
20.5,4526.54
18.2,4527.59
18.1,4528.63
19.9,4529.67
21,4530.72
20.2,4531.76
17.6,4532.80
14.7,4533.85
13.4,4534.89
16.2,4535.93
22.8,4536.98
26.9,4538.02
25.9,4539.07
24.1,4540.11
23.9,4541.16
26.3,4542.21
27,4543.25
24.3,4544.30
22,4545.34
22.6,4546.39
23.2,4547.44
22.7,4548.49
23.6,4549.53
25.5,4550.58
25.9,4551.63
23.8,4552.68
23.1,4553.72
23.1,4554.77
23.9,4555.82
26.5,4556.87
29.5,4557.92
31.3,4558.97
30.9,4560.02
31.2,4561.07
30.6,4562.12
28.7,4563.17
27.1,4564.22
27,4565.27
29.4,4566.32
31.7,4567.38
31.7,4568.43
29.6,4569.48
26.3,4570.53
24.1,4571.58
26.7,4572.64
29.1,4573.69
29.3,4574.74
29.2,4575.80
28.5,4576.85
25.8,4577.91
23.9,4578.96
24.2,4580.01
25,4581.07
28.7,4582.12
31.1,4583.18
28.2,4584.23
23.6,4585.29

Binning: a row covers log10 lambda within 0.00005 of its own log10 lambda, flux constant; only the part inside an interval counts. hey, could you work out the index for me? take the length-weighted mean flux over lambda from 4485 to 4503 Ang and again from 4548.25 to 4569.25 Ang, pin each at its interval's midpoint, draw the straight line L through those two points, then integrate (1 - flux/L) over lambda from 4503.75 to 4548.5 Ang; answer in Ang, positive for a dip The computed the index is 3.5 Ang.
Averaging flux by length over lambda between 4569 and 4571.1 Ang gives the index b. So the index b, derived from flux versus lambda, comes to 27.9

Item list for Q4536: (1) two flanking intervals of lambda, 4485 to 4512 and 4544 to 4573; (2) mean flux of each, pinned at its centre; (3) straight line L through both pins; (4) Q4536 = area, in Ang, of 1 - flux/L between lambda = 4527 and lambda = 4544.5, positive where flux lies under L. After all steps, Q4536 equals 3.1 Ang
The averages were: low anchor 24.3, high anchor 26.7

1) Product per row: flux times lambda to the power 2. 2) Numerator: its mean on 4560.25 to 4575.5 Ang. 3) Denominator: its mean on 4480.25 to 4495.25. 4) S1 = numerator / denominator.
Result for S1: 1.34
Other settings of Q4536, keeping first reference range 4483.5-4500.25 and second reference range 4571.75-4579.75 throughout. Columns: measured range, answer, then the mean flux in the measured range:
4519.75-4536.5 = 2.9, 20.5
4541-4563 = 0.2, 25.8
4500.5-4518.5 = -1.2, 25.5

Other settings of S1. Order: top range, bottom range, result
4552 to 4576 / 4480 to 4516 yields 1.21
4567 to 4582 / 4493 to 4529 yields 1.17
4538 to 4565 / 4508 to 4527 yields 1.06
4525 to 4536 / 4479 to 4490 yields 0.85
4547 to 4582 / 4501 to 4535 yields 1.18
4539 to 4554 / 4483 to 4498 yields 1.10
